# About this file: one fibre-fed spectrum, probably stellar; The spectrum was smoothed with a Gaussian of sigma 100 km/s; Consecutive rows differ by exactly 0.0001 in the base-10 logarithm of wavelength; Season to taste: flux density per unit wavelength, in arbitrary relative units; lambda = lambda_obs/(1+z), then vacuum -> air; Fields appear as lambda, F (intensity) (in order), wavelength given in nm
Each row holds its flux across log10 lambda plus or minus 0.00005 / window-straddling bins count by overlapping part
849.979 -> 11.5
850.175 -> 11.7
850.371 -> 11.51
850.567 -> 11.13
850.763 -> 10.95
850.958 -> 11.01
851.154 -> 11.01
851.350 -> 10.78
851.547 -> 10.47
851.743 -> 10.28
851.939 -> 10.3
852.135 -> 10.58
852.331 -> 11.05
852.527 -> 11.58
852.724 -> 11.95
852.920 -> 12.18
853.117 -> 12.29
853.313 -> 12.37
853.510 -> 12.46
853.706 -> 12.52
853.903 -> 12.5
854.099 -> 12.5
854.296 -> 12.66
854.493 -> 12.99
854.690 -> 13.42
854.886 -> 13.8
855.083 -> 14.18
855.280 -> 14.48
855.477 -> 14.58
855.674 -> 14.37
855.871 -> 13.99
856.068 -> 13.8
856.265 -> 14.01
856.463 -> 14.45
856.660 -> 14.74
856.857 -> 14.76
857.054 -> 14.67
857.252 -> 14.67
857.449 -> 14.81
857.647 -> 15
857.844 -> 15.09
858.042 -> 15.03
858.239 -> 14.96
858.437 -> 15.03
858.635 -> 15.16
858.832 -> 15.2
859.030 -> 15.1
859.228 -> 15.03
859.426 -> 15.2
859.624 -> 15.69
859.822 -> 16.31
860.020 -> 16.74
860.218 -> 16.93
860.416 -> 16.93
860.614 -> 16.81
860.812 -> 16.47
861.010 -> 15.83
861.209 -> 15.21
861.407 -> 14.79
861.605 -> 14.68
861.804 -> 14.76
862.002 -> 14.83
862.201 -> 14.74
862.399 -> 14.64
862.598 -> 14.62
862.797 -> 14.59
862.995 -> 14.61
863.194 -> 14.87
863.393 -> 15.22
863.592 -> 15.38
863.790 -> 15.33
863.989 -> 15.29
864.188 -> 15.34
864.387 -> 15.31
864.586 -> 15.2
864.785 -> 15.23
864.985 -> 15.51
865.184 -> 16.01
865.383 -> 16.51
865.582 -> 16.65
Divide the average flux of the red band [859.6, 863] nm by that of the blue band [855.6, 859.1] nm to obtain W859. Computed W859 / 1.06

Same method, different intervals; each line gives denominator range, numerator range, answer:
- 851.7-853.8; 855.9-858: 1.25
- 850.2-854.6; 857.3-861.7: 1.34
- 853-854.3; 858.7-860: 1.24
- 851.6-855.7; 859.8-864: 1.24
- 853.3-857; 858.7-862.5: 1.14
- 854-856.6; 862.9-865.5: 1.11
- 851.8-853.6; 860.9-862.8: 1.28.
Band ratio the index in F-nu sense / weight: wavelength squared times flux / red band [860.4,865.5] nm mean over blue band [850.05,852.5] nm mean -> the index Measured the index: 1.44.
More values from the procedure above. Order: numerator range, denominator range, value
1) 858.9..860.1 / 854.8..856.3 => 1.11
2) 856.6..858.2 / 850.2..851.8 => 1.38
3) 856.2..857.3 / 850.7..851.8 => 1.37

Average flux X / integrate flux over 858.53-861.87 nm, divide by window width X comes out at 15.7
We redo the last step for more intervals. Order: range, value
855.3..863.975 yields 15.1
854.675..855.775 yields 14.2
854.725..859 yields 14.6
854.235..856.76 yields 14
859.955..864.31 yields 15.4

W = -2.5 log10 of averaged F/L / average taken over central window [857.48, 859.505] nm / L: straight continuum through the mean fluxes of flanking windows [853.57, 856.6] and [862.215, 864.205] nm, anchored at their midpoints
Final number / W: -0.07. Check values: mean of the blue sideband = 13.6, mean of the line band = 15.1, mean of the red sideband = 15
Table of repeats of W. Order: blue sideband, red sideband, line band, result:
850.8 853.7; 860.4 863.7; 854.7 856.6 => -0.12 mag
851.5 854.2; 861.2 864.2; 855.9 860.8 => -0.13 mag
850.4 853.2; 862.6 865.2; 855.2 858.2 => -0.14 mag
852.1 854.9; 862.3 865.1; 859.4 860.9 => -0.17 mag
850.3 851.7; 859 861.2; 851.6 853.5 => 0.04 mag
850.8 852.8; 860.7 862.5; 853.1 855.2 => -0.09 mag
